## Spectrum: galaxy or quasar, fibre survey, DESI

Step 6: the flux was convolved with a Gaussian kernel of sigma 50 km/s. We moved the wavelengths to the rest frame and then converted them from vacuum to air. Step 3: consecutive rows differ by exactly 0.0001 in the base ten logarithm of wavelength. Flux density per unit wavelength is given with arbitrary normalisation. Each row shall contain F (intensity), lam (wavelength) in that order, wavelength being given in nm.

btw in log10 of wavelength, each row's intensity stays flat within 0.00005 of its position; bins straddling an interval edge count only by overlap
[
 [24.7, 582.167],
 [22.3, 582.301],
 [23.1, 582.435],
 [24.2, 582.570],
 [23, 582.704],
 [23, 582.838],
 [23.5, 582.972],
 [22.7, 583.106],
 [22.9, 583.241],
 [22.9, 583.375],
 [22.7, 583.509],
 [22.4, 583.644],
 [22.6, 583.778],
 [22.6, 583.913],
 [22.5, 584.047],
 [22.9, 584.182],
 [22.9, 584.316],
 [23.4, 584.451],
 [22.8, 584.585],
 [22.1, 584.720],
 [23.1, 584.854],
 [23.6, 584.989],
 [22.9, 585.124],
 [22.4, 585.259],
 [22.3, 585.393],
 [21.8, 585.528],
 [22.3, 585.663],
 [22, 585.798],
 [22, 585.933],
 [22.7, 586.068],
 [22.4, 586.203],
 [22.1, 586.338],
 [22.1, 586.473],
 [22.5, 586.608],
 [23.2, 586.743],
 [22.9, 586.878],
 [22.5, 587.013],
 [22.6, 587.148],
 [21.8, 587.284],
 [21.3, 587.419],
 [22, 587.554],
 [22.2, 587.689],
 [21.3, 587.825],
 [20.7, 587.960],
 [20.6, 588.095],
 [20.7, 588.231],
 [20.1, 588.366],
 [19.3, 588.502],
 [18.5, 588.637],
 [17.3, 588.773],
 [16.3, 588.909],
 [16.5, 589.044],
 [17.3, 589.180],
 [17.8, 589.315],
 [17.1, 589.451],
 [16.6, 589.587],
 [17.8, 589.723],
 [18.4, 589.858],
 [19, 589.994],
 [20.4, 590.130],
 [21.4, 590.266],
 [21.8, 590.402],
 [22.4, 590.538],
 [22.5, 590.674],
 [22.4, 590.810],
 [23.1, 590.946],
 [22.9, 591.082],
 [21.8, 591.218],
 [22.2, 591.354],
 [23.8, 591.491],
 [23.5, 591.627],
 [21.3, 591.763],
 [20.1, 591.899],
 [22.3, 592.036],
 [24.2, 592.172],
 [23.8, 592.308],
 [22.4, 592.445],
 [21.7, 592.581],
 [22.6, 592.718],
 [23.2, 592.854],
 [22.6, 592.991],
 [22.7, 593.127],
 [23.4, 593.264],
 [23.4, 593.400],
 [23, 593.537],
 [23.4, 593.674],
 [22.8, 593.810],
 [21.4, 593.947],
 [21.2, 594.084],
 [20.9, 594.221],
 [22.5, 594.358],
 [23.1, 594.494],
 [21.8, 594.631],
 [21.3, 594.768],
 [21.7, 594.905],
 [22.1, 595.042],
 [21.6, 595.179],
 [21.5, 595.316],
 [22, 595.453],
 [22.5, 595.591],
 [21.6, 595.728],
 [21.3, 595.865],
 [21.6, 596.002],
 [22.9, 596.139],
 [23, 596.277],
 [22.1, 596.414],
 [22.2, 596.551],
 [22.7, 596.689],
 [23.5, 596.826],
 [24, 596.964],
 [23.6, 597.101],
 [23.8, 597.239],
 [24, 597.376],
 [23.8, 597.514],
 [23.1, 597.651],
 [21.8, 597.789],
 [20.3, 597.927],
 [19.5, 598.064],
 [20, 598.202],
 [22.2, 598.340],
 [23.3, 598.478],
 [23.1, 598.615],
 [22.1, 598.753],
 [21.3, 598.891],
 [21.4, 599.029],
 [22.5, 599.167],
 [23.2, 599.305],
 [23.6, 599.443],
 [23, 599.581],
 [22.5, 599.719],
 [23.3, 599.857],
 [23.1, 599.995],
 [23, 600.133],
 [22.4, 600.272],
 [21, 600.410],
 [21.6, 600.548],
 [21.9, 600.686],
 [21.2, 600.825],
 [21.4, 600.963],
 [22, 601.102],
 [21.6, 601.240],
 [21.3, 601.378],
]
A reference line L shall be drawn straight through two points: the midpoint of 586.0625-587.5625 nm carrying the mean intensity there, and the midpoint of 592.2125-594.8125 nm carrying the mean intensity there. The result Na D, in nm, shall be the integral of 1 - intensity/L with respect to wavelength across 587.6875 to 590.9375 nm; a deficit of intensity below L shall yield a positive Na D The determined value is 0.42 nm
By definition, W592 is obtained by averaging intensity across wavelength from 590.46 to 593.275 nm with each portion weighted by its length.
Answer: 22.6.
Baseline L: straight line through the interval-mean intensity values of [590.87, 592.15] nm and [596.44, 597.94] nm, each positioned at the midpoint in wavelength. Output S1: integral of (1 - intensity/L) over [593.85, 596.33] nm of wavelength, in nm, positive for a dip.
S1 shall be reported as 0.10 nm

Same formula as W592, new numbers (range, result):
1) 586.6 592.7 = 20.9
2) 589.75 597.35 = 22.2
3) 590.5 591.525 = 22.6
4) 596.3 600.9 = 22.4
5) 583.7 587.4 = 22.5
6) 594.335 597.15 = 22.3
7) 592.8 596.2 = 22.2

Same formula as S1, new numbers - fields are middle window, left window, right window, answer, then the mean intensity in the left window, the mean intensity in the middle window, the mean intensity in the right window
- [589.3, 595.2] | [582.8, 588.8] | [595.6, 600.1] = 0.147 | 22.1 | 21.8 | 22.5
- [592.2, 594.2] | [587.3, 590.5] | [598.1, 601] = -0.209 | 19.4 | 22.7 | 22.2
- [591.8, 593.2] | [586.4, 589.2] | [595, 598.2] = -0.066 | 20.6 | 22.5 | 22.3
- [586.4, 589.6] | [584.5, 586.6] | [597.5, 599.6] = 0.313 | 22.5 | 20.2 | 22.1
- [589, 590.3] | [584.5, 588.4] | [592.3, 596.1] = 0.234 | 22.1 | 18.2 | 22.2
